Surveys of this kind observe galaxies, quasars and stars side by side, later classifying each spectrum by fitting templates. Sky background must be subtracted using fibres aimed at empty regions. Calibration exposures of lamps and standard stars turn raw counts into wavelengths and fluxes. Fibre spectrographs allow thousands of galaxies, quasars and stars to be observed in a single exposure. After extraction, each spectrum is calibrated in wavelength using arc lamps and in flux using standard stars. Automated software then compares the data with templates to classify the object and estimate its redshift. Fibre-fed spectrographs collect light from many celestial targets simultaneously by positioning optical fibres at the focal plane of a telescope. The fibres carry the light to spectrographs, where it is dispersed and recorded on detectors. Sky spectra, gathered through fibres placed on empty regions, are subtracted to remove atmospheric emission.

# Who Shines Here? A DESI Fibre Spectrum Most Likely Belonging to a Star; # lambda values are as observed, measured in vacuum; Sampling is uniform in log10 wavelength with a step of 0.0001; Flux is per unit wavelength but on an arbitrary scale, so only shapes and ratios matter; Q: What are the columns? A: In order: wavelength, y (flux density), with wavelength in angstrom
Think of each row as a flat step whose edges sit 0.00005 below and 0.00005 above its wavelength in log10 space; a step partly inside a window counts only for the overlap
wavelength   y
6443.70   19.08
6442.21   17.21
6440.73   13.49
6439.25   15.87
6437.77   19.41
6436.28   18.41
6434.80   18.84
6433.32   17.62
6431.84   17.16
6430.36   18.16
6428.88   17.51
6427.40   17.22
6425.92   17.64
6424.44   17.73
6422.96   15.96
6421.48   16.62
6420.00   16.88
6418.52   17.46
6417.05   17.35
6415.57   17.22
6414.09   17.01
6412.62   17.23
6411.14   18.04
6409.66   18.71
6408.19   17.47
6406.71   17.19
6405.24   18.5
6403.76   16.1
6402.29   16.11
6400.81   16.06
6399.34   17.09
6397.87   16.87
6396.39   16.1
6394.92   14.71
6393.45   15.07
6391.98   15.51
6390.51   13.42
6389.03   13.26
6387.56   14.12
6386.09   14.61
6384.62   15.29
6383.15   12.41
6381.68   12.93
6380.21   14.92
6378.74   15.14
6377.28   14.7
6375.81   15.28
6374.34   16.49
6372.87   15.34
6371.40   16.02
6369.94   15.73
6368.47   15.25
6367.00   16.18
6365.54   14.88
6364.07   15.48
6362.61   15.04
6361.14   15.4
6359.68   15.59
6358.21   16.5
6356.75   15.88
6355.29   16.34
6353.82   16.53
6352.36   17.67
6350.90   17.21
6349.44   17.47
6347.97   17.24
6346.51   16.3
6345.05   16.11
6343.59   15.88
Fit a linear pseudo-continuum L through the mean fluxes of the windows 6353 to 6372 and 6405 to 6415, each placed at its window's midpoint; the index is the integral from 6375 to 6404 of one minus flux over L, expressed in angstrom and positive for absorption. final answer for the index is 3.3 angstrom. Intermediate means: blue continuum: 15.8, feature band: 15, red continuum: 17.7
